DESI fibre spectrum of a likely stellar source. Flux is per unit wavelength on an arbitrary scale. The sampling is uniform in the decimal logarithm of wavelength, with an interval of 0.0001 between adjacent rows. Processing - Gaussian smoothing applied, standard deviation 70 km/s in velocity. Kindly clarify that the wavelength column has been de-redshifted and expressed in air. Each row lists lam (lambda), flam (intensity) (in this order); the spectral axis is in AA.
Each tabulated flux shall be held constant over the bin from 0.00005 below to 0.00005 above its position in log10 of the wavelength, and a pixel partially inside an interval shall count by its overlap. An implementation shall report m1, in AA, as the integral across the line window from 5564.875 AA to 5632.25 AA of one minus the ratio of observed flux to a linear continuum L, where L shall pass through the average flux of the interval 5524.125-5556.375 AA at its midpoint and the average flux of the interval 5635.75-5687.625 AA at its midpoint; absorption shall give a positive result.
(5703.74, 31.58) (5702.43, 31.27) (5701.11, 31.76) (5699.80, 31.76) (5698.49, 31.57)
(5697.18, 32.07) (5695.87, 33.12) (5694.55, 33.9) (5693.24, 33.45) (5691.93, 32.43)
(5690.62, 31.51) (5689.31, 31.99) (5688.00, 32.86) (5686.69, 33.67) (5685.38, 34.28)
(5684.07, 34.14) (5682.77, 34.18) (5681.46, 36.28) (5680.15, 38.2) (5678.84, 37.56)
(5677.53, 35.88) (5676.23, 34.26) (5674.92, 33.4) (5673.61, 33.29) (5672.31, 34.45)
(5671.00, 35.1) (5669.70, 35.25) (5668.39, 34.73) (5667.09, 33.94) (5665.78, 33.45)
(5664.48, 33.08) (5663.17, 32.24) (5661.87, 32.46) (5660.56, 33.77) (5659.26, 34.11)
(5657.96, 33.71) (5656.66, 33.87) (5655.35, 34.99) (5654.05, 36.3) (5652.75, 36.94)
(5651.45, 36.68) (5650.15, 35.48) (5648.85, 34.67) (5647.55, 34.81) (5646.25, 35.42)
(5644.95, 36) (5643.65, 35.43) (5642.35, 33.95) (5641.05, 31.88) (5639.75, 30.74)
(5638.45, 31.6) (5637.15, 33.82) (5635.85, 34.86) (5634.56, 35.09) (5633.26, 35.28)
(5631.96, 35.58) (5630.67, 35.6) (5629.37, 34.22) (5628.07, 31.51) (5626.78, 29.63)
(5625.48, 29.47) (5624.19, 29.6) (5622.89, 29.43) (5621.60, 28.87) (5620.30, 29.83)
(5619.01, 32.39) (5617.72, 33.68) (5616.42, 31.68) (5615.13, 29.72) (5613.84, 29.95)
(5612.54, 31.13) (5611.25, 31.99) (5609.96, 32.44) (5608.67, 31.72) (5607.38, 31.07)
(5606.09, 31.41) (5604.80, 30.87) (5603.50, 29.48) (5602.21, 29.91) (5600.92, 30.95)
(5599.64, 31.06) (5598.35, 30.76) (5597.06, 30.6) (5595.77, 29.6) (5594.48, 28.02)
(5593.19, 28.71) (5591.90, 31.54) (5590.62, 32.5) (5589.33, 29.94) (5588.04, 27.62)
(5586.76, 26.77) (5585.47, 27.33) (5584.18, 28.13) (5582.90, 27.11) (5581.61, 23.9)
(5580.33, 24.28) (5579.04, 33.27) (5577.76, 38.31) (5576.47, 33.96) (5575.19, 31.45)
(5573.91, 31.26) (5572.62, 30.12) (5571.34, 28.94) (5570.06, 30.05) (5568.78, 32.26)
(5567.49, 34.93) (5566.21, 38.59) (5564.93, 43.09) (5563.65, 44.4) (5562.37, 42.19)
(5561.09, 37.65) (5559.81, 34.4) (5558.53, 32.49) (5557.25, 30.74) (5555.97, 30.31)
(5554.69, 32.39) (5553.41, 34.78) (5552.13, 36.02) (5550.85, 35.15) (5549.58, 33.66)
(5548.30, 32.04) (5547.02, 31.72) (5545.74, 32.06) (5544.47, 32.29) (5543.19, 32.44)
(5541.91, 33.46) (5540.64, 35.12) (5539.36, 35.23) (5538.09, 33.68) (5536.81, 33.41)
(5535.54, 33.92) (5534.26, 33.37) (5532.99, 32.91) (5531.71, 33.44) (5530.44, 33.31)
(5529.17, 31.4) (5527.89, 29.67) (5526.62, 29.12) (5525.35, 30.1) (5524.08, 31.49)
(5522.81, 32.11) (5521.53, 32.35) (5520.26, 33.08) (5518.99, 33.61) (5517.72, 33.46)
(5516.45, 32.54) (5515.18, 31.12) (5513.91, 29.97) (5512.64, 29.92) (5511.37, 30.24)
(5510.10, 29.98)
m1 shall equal 5.37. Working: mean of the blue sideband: 32.8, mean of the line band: 30.9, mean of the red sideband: 34.5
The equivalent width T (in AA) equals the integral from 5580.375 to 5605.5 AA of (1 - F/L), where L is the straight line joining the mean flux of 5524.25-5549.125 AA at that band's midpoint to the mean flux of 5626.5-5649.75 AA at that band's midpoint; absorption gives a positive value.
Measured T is 3.2 AA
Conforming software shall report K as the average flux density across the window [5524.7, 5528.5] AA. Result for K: 29.7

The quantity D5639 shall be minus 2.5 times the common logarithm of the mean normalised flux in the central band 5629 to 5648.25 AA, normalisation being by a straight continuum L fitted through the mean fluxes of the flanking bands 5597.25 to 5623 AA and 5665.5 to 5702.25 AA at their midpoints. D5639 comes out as -0.07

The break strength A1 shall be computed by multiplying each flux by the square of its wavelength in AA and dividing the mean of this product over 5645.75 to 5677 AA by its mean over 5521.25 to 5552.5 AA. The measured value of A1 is 1.1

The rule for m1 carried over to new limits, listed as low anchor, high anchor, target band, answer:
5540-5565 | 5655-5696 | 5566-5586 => 2.20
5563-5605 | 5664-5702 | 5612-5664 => -0.82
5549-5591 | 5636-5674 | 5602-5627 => 2.04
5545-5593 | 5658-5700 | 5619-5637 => 0.52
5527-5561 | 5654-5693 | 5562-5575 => -0.79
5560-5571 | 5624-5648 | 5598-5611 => 1.57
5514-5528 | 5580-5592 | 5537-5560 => -2.38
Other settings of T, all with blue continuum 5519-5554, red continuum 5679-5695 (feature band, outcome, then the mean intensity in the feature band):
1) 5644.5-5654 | -0.6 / 35.8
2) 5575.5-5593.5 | 2.0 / 29.6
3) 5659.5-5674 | 0.0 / 33.8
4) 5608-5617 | 0.6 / 31.2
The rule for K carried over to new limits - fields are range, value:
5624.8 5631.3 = 32.1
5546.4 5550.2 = 32.4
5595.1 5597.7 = 30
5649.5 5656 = 36.1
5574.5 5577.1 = 32.8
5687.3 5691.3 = 32.1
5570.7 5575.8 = 30.4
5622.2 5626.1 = 29.5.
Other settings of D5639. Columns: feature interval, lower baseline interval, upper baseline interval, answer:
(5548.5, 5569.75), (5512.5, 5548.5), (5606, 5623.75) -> -0.12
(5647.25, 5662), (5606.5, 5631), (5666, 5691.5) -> -0.06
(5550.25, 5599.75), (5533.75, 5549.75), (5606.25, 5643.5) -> 0.02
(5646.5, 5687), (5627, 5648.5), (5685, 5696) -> -0.04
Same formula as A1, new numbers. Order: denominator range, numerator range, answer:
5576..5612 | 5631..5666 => 1.16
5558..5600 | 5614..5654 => 1.06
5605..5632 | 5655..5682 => 1.12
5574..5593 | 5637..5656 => 1.19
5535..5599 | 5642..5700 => 1.10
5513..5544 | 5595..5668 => 1.04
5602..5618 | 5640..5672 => 1.13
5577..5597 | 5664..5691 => 1.22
